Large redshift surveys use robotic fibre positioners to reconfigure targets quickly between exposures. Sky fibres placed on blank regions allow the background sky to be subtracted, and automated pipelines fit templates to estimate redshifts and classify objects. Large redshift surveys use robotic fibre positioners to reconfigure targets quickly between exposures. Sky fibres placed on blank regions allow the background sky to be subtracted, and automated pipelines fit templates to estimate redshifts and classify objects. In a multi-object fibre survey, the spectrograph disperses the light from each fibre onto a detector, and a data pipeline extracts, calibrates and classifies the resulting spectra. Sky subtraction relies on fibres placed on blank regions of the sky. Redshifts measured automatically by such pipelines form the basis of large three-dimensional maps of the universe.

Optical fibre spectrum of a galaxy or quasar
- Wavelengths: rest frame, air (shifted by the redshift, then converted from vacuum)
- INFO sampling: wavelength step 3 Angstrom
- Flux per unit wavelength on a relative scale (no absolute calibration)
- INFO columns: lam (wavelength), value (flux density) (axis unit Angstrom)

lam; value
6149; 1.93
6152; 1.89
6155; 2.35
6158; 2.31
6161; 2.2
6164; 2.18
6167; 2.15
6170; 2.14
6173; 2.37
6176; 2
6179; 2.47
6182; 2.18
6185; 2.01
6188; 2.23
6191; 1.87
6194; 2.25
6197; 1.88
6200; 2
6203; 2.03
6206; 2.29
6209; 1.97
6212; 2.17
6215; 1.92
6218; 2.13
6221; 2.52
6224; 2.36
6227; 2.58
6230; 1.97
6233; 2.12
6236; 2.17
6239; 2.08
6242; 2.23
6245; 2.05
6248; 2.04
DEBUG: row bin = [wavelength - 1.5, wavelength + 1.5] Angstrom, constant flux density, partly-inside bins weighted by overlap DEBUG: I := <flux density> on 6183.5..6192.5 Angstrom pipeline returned 2.04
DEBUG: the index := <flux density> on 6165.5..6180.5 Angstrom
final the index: 2.23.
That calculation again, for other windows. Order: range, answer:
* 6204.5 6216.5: 2.09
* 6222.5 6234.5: 2.26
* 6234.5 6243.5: 2.16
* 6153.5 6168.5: 2.24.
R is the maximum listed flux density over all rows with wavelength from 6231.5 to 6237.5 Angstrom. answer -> 2.17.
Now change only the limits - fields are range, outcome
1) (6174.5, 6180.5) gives 2.47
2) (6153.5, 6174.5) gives 2.37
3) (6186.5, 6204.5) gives 2.25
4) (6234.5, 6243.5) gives 2.23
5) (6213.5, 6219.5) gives 2.13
